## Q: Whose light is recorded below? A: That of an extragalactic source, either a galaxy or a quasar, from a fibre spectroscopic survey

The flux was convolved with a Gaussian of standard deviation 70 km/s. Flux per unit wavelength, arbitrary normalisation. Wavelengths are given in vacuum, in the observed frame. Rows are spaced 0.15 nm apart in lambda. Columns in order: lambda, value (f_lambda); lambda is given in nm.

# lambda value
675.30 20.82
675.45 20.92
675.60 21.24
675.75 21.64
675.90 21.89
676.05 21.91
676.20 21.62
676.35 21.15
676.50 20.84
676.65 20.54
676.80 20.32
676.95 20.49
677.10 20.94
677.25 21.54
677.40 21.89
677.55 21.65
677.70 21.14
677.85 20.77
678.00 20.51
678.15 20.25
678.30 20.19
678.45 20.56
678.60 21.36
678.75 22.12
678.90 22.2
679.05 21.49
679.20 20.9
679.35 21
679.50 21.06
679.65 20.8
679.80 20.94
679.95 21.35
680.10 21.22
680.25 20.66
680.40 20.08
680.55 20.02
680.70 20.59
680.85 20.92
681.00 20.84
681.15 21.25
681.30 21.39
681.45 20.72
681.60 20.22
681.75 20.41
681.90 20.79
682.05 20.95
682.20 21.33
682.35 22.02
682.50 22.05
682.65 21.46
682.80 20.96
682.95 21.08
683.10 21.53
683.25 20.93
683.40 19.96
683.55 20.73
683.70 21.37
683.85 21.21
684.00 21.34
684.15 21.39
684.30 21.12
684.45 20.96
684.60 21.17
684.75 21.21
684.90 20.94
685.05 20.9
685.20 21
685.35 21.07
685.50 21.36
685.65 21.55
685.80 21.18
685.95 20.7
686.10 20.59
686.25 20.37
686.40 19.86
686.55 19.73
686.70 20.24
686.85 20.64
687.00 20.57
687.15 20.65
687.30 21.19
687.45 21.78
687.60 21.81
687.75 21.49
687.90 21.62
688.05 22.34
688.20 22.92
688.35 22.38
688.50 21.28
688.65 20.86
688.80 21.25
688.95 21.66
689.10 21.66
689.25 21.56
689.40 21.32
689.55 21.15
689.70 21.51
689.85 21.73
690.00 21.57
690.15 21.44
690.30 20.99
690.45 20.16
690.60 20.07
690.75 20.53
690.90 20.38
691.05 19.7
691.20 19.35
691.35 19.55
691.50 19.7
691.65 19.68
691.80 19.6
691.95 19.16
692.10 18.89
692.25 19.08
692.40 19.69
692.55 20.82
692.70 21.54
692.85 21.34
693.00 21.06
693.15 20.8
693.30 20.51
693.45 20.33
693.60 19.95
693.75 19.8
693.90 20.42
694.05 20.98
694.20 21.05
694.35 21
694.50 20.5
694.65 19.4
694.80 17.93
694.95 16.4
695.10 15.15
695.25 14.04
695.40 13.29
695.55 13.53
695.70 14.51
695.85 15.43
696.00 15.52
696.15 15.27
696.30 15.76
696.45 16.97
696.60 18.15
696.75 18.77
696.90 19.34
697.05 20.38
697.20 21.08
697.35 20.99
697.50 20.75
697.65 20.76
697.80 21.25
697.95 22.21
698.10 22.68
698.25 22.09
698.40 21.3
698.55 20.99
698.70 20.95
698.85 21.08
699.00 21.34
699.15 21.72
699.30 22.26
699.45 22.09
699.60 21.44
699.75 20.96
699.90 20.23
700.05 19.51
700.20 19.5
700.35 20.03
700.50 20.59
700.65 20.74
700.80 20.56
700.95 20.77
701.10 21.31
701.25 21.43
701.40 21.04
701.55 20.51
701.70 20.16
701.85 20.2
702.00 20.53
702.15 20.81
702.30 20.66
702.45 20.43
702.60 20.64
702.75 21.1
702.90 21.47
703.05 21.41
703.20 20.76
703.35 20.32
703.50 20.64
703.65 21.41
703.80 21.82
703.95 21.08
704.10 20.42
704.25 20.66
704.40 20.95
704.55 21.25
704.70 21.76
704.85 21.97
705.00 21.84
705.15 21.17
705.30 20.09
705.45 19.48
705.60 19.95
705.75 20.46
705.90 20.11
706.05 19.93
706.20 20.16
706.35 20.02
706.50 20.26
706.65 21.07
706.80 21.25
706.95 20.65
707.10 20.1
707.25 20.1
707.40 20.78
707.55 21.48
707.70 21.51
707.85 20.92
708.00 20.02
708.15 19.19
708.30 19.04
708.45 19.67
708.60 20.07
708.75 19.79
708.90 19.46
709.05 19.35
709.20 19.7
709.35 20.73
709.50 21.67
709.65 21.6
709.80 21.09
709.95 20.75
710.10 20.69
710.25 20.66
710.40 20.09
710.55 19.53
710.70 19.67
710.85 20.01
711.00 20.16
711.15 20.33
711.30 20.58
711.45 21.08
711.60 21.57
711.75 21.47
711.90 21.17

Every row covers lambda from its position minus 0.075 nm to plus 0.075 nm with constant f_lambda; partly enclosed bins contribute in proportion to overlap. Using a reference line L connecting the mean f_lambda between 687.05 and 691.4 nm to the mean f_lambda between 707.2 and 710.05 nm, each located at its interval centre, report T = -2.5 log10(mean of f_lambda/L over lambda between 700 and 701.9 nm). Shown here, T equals 0.010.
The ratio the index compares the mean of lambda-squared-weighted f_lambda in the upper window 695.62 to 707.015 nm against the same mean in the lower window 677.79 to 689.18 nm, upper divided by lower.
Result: 1.0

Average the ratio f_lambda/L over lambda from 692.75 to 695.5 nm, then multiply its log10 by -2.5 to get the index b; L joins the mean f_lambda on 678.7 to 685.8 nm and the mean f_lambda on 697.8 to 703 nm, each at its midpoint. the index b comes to 0.10 mag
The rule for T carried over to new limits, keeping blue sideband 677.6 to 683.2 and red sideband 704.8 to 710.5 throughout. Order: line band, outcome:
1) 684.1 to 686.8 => 0.00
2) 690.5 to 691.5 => 0.05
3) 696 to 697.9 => 0.09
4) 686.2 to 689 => -0.02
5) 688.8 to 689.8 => -0.03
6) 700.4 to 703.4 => -0.01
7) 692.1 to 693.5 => 0.01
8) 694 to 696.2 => 0.22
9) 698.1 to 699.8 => -0.05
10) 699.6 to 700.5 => 0.02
